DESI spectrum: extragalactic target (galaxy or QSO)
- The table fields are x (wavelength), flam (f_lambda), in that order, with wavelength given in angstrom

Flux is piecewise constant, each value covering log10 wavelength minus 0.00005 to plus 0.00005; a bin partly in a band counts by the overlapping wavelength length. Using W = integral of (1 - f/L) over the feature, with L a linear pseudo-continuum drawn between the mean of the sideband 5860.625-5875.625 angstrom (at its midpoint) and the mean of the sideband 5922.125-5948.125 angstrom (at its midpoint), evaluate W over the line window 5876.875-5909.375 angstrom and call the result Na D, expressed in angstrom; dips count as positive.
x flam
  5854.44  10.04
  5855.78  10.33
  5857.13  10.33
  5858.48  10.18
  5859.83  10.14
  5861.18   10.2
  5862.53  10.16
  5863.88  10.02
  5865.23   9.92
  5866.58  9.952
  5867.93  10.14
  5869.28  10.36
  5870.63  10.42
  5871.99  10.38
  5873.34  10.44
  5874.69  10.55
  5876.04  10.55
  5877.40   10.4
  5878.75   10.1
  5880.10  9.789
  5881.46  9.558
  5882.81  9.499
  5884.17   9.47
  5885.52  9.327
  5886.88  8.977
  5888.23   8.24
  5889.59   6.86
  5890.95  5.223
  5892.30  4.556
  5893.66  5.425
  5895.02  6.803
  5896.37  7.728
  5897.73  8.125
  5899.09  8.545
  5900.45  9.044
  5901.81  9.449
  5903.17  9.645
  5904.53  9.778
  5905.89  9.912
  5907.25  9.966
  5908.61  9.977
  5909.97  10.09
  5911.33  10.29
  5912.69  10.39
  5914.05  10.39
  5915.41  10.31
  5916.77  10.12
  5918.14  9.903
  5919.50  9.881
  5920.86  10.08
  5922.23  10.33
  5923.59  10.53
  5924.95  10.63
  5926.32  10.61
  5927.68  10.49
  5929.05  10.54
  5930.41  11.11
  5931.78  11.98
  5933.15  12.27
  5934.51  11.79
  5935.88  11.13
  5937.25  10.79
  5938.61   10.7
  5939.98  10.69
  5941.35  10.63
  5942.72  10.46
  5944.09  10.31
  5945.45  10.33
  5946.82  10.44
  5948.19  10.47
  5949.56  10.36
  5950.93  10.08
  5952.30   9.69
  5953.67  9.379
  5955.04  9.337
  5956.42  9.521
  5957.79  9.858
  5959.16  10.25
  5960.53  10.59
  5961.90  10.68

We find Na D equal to 5.8 angstrom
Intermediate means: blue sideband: 10.2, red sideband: 10.8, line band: 8.6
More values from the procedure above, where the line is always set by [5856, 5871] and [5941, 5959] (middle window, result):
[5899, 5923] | 0.4 angstrom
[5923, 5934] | -1.0 angstrom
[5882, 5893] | 2.6 angstrom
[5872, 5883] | 0.0 angstrom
